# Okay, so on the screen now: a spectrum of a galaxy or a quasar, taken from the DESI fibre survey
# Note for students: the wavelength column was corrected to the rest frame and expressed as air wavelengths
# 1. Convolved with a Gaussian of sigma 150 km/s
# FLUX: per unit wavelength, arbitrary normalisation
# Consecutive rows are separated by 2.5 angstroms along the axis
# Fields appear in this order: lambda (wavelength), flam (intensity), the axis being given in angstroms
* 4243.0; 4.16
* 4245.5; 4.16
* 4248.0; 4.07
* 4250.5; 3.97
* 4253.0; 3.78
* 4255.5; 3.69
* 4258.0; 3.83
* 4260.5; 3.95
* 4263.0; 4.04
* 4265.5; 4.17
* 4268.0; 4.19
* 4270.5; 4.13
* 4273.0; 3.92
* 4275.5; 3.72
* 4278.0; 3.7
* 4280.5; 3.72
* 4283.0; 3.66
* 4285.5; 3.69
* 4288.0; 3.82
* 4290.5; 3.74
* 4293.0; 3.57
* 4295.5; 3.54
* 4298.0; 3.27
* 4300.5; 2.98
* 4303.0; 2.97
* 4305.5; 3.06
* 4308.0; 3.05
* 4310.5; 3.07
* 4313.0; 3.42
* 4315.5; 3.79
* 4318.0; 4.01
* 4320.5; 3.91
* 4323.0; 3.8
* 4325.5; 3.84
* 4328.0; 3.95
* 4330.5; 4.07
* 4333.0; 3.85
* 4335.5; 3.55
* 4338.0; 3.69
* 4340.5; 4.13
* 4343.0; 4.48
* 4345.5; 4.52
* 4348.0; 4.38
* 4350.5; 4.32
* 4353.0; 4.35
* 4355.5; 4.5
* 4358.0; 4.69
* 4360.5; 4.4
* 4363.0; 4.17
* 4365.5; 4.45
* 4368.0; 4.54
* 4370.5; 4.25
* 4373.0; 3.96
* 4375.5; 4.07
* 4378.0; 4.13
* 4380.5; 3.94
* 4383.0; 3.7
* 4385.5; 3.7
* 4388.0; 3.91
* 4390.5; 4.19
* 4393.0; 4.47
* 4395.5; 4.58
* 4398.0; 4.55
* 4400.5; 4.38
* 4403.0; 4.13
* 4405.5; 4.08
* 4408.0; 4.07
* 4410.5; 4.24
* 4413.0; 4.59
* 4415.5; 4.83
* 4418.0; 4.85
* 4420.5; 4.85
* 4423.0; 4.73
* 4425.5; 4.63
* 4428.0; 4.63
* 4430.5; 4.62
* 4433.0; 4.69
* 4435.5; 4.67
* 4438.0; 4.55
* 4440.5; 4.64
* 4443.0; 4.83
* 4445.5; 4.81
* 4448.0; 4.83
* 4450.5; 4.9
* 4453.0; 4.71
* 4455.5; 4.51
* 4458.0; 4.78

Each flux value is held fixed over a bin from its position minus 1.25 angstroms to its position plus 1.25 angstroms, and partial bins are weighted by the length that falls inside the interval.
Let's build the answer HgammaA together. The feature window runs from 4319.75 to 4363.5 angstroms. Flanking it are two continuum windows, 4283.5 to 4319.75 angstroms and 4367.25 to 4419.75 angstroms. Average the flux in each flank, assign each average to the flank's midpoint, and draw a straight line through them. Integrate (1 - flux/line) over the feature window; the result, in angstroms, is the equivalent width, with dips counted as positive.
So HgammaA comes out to -4.06 angstroms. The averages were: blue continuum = 3.44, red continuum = 4.25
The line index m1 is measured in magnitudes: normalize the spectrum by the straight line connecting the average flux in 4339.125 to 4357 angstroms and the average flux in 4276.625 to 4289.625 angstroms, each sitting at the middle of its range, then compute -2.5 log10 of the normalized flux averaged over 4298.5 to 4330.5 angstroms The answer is 0.156 mag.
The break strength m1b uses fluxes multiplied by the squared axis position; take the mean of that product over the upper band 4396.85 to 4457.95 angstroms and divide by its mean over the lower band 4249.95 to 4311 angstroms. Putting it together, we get 1.35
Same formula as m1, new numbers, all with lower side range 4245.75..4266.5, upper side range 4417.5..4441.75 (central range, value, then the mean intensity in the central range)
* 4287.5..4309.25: 0.24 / 3.32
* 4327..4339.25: 0.12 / 3.82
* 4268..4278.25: 0.03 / 3.92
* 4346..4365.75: -0.01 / 4.41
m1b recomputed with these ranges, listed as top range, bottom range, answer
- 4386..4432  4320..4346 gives 1.16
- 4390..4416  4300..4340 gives 1.26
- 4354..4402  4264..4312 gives 1.24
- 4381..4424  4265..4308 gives 1.27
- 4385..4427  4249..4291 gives 1.21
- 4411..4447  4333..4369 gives 1.14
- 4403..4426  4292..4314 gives 1.48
